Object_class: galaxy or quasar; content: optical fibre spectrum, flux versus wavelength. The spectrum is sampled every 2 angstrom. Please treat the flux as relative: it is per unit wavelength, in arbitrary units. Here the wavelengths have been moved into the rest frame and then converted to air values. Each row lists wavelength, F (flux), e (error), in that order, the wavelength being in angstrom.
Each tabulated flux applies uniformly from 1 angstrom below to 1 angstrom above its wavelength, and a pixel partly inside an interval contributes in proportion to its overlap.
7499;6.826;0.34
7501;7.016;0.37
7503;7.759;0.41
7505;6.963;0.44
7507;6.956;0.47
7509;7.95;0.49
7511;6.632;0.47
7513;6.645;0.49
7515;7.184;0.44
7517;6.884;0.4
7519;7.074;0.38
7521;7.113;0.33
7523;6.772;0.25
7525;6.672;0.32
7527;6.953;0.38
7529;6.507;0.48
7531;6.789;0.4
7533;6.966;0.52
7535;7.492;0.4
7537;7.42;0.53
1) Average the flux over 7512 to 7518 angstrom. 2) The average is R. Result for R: 6.9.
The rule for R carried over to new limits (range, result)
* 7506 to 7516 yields 7.07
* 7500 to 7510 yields 7.33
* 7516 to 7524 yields 6.96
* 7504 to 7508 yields 6.96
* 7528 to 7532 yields 6.65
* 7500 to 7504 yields 7.39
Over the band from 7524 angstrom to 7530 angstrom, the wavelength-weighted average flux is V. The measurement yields 6.71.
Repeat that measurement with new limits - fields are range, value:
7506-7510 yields 7.45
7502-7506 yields 7.36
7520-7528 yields 6.88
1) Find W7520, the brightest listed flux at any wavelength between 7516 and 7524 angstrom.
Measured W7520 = 7.113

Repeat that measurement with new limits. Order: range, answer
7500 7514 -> 7.95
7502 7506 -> 7.759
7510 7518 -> 7.184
